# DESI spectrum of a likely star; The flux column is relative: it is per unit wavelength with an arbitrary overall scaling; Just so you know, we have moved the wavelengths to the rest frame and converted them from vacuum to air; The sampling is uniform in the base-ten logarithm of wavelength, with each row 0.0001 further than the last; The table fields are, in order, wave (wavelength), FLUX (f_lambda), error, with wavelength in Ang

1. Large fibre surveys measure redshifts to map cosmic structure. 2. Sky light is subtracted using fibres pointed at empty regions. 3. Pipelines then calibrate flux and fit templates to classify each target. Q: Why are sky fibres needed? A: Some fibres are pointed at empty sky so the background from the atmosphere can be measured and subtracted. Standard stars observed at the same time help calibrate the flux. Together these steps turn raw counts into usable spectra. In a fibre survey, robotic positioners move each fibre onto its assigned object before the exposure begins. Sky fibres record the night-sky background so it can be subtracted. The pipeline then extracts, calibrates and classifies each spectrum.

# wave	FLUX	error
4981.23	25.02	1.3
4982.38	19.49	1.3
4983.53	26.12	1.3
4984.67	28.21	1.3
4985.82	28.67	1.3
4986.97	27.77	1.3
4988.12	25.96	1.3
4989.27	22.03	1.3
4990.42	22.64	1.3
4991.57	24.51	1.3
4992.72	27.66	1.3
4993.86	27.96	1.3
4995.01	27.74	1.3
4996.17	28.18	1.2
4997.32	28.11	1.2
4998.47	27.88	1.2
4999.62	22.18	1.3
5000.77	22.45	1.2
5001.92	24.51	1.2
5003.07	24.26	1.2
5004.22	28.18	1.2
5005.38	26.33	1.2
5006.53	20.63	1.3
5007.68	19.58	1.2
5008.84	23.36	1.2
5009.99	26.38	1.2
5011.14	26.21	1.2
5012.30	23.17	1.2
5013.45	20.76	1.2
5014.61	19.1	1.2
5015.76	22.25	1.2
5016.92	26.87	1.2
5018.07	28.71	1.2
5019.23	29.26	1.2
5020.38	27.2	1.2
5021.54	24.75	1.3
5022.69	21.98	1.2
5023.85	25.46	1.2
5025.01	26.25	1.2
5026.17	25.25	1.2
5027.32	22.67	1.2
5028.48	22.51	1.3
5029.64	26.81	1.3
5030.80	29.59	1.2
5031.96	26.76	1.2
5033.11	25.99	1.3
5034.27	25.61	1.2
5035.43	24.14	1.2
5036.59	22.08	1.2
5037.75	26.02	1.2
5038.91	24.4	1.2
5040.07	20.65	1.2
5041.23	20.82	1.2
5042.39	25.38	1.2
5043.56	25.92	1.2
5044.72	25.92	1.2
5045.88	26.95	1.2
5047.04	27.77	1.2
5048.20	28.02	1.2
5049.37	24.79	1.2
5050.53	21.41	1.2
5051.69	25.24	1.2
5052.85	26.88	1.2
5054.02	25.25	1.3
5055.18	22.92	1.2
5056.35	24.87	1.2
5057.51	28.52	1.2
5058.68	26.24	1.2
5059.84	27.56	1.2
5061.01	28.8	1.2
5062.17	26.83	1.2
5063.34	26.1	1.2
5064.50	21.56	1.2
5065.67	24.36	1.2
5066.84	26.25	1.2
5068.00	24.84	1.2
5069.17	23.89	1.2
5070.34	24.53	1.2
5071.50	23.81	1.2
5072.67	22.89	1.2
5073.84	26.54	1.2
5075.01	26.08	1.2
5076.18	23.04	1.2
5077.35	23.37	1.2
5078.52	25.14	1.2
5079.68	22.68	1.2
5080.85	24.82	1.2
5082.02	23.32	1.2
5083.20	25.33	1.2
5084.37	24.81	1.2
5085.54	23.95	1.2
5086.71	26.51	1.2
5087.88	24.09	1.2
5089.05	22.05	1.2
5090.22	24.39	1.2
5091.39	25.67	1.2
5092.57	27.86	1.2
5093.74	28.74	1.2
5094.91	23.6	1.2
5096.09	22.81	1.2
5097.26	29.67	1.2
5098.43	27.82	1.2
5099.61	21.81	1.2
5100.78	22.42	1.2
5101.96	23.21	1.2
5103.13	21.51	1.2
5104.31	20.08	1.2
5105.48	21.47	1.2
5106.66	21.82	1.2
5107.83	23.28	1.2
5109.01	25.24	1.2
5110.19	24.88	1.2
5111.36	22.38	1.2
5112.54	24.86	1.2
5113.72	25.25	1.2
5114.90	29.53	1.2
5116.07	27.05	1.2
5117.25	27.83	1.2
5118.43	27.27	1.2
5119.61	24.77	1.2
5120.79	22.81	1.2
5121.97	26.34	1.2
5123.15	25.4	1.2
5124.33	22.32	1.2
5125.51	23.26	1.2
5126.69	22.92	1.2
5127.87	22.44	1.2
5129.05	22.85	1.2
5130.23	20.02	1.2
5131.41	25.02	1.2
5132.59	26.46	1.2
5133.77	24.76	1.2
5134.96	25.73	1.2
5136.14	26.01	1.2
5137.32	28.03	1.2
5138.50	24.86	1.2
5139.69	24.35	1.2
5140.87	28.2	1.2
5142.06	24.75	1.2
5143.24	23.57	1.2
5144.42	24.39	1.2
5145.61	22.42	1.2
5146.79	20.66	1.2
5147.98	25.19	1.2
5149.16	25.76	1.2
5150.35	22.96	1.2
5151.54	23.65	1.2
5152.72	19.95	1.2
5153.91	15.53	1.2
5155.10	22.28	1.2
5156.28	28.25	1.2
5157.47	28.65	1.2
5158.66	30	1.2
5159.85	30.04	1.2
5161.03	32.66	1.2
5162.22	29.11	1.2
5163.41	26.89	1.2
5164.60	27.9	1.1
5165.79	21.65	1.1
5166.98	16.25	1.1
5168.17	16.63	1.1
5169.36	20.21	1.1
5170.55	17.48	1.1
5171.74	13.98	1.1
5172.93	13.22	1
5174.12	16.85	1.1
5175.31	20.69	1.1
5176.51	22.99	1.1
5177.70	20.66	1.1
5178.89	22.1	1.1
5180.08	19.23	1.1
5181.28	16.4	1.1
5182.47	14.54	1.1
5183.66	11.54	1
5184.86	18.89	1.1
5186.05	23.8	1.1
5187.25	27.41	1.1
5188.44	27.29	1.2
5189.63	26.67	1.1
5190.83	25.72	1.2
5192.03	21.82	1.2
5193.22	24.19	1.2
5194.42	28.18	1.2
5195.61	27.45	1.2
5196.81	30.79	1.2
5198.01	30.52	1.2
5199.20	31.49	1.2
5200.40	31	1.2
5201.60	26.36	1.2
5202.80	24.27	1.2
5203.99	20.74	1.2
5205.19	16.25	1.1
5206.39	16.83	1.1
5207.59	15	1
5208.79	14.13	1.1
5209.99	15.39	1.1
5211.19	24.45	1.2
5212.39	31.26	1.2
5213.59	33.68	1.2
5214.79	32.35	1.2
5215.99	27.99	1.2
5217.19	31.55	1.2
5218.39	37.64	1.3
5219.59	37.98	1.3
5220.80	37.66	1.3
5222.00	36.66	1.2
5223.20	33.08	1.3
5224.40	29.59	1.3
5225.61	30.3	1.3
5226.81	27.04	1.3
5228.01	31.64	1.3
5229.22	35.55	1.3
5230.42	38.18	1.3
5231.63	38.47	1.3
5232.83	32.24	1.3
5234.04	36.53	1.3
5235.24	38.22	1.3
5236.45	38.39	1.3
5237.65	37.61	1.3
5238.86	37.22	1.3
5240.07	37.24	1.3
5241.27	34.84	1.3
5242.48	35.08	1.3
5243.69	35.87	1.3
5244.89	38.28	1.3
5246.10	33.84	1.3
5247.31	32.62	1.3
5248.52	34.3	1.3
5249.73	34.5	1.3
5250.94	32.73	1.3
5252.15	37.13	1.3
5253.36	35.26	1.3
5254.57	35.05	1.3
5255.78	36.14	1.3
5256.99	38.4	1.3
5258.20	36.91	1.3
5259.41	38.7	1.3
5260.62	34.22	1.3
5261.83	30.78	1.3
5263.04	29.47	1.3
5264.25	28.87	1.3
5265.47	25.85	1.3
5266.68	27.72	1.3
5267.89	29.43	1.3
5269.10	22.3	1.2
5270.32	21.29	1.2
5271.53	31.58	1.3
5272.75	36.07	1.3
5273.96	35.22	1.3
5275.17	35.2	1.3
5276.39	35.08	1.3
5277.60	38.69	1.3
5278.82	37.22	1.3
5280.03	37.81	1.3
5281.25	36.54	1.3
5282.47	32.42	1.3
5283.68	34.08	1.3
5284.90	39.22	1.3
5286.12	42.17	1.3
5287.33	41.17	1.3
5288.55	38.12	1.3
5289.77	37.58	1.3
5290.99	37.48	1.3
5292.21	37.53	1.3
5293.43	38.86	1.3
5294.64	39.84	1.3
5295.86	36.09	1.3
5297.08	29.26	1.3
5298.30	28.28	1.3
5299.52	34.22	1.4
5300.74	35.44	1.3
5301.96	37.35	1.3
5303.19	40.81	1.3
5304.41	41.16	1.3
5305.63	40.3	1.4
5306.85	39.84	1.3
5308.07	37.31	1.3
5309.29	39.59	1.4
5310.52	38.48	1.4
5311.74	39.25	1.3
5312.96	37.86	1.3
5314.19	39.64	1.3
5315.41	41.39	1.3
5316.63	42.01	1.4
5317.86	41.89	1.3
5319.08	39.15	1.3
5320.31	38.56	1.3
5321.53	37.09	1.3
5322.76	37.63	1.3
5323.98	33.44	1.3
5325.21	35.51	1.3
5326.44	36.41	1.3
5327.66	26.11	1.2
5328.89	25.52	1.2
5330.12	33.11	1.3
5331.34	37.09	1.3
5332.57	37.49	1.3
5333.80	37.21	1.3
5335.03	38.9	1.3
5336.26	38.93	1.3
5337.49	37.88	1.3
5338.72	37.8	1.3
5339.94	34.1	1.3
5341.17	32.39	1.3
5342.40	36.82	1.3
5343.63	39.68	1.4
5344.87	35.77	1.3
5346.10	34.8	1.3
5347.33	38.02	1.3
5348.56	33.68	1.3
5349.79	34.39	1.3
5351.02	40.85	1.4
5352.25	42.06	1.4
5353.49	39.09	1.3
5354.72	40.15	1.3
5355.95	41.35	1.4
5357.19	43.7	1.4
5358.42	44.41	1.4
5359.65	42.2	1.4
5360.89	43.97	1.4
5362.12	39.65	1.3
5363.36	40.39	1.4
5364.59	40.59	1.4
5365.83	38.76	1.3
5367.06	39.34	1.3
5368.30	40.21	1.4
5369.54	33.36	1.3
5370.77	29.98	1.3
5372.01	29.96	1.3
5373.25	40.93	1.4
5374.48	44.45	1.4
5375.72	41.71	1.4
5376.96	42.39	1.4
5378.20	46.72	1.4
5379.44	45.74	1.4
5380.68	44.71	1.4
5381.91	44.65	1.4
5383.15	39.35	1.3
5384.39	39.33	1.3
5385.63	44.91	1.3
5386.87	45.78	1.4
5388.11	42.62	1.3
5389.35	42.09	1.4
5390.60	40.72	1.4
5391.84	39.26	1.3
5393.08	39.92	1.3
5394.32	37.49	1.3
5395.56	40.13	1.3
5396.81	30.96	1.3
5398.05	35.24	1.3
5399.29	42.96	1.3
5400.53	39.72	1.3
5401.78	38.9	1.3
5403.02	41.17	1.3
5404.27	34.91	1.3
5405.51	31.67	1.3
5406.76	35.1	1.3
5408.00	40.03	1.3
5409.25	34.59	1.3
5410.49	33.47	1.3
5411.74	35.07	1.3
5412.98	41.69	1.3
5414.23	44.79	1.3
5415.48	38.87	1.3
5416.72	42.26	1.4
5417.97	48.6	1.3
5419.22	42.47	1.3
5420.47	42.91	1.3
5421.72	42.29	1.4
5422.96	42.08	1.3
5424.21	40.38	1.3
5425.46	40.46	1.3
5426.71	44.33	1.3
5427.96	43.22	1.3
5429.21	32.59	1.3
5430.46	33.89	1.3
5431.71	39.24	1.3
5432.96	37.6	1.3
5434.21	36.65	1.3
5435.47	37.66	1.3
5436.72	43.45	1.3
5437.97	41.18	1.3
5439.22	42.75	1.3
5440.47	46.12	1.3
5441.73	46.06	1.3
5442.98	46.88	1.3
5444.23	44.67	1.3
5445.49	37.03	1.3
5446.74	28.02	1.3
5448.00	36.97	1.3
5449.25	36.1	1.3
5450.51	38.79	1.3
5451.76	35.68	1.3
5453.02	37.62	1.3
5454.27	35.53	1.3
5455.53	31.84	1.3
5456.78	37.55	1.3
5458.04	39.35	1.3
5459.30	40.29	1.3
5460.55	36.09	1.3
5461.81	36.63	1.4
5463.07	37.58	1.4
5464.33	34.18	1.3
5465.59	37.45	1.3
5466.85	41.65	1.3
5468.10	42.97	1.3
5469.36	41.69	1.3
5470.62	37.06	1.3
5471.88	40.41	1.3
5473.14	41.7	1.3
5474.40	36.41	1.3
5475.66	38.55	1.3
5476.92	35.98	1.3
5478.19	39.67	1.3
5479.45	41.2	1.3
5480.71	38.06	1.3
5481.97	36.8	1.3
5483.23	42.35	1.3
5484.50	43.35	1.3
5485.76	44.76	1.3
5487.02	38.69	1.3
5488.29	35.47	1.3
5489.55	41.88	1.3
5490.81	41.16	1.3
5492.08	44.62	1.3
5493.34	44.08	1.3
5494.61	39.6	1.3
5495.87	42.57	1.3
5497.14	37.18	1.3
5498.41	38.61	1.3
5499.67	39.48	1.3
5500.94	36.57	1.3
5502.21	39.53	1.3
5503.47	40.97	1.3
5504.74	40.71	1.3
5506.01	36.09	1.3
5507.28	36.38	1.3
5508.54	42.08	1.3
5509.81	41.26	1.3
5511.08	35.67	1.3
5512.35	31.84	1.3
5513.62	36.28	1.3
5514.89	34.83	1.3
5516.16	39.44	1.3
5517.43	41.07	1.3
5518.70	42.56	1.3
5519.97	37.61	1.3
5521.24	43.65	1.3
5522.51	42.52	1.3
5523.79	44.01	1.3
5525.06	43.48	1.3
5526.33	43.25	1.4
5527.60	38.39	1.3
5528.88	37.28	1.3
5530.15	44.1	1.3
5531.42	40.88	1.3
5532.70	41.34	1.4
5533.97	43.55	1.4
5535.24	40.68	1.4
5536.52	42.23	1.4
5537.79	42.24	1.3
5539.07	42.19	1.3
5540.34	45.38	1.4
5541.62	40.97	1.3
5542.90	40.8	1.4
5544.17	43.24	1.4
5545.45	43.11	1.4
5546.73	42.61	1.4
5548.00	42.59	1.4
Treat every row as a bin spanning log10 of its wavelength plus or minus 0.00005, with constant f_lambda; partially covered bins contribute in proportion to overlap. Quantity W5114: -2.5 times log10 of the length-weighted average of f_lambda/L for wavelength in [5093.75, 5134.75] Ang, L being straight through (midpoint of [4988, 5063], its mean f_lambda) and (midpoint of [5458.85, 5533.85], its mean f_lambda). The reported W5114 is 0.15 mag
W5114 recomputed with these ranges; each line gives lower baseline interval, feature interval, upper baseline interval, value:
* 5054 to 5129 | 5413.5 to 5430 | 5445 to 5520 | -0.15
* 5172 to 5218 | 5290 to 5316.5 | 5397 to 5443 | -0.20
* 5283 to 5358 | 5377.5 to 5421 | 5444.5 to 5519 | -0.06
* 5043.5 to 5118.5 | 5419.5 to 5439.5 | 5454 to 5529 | -0.08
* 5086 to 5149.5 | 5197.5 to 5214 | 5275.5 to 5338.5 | 0.28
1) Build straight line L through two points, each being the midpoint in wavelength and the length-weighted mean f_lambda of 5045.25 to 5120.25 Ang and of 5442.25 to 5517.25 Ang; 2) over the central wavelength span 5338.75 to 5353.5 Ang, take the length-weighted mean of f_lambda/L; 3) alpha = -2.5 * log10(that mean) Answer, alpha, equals -0.081 mag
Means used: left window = 25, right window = 38.8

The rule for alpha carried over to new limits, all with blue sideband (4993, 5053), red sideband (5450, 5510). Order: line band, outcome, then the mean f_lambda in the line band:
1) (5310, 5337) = -0.08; 36.9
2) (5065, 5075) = 0.08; 24.7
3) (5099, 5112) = 0.22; 22.6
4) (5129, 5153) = 0.18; 24.4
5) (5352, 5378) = -0.13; 40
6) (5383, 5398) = -0.10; 40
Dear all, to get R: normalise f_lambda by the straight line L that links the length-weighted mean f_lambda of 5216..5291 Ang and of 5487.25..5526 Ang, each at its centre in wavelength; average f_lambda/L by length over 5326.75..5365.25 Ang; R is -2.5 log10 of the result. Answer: -0.04 mag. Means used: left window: 34.6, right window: 39.7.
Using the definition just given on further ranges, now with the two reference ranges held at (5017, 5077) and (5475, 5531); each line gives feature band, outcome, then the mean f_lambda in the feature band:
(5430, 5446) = -0.091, 41.1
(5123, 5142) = 0.145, 24.5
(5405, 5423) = -0.076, 39.7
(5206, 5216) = 0.293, 23.3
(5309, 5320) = -0.178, 39.9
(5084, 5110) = 0.113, 24.2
